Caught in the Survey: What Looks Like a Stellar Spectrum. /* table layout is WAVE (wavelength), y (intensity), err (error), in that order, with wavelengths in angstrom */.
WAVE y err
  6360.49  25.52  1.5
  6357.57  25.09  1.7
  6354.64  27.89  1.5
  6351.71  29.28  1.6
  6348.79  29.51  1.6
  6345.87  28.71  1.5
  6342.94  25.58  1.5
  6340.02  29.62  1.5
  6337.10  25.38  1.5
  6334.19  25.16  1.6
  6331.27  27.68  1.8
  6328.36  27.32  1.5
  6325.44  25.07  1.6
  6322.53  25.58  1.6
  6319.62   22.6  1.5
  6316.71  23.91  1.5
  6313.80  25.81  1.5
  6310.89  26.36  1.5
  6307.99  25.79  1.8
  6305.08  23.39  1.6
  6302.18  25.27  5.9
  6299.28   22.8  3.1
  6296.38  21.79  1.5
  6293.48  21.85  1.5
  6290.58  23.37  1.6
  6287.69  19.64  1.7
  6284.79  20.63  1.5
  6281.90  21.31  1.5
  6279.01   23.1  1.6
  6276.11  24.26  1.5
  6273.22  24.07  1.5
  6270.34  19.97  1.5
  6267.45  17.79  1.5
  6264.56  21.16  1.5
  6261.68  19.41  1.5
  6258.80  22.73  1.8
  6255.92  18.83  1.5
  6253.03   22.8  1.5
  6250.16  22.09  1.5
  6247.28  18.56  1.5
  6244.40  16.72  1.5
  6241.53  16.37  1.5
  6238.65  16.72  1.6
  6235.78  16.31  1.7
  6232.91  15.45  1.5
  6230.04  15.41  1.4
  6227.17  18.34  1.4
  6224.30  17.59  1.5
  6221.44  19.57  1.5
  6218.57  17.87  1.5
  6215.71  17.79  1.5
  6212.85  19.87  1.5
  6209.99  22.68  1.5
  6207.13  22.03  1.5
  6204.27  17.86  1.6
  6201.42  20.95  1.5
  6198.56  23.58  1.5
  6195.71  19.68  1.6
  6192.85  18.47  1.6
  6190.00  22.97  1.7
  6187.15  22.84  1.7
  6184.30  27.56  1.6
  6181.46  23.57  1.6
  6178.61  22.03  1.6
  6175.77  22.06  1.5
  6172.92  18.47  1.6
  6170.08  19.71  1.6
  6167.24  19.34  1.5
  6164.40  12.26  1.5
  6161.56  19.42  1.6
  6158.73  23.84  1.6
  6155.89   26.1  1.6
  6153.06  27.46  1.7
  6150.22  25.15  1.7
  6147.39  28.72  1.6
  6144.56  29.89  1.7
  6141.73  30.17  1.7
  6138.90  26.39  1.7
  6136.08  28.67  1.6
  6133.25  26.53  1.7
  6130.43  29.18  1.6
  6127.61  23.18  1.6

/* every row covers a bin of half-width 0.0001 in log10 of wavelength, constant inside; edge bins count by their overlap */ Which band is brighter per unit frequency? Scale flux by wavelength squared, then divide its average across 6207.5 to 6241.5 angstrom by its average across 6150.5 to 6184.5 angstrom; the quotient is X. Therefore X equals 0.84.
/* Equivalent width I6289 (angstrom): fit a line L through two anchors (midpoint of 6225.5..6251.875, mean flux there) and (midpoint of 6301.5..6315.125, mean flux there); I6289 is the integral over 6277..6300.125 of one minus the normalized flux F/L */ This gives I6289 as 1.2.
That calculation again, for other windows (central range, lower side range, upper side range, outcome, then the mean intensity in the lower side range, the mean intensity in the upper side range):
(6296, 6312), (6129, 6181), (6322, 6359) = 1.31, 24.2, 27.1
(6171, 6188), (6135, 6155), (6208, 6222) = 0.82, 28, 19.7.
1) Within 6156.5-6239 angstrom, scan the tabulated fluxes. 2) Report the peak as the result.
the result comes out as 27.56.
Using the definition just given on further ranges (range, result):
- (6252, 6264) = 22.8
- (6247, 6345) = 29.62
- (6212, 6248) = 19.87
